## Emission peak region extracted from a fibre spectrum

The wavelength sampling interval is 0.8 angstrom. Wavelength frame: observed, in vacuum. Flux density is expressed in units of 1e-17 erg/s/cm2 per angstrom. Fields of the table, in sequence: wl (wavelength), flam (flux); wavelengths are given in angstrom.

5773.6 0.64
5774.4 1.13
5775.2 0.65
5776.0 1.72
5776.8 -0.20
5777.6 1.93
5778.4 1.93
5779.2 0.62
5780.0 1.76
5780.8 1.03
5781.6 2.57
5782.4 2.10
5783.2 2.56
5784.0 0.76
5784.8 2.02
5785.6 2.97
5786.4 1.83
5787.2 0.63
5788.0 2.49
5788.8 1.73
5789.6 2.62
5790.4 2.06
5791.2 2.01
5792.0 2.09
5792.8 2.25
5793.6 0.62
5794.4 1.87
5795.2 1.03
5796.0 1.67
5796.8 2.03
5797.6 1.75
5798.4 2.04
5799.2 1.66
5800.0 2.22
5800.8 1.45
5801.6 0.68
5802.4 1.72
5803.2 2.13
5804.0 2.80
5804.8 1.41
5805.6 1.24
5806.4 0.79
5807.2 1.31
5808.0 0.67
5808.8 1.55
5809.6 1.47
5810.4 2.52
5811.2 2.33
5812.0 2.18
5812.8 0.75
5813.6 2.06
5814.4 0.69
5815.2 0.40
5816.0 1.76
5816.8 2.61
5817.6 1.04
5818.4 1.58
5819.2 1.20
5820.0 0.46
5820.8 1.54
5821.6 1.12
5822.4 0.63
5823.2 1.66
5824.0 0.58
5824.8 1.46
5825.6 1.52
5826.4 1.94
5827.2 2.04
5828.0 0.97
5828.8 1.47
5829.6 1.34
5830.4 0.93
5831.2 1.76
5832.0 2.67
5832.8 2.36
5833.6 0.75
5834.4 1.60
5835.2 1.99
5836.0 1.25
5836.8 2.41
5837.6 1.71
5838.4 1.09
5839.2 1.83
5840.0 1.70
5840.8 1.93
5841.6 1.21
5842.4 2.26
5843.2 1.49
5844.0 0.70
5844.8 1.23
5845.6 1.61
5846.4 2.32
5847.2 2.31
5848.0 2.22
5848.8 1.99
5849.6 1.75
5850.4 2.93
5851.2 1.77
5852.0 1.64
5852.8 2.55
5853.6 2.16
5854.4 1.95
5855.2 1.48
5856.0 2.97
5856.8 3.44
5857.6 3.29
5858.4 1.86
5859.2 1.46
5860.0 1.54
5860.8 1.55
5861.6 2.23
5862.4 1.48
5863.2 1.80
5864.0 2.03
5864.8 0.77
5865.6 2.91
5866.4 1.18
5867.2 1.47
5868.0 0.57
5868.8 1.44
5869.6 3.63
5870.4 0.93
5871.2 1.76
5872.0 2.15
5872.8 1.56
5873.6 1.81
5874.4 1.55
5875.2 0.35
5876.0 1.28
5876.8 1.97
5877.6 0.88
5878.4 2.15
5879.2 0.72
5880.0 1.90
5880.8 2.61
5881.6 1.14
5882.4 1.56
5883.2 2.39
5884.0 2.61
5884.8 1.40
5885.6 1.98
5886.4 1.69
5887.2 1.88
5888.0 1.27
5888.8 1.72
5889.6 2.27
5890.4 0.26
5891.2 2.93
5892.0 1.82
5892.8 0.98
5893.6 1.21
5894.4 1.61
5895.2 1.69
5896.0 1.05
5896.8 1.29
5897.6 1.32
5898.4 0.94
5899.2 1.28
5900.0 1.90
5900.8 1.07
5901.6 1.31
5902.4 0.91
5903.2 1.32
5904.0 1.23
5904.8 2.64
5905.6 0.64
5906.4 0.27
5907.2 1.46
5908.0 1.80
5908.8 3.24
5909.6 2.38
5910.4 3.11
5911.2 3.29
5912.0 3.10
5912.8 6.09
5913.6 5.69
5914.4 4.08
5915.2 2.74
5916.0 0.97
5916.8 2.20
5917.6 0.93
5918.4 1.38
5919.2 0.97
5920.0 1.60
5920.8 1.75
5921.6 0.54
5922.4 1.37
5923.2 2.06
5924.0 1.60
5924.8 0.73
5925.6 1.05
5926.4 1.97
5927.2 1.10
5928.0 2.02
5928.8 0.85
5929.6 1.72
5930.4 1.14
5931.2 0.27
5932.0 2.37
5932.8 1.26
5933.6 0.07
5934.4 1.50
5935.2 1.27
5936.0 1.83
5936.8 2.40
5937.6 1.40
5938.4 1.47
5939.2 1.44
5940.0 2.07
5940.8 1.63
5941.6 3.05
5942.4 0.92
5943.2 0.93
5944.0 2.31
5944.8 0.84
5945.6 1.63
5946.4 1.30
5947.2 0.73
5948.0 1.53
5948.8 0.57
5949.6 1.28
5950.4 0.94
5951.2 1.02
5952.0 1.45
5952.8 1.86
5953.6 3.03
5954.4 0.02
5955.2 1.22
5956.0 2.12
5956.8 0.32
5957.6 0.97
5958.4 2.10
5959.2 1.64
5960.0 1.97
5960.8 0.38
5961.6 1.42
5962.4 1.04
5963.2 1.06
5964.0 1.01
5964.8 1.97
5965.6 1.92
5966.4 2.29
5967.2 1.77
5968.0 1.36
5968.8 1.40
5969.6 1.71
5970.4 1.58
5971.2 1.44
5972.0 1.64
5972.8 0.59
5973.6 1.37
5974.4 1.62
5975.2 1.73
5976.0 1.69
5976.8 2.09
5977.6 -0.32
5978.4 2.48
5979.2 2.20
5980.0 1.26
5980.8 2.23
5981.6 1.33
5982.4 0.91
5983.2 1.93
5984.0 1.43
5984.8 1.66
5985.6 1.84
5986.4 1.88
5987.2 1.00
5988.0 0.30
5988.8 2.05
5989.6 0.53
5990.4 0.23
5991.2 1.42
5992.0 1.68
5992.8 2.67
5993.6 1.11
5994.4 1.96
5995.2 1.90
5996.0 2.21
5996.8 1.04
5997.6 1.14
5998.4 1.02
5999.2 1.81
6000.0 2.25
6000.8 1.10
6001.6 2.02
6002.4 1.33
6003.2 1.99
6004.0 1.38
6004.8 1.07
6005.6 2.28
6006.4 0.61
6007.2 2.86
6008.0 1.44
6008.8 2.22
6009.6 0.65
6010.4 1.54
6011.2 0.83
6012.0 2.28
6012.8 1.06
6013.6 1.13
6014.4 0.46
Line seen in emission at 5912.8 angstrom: [O III] 5007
